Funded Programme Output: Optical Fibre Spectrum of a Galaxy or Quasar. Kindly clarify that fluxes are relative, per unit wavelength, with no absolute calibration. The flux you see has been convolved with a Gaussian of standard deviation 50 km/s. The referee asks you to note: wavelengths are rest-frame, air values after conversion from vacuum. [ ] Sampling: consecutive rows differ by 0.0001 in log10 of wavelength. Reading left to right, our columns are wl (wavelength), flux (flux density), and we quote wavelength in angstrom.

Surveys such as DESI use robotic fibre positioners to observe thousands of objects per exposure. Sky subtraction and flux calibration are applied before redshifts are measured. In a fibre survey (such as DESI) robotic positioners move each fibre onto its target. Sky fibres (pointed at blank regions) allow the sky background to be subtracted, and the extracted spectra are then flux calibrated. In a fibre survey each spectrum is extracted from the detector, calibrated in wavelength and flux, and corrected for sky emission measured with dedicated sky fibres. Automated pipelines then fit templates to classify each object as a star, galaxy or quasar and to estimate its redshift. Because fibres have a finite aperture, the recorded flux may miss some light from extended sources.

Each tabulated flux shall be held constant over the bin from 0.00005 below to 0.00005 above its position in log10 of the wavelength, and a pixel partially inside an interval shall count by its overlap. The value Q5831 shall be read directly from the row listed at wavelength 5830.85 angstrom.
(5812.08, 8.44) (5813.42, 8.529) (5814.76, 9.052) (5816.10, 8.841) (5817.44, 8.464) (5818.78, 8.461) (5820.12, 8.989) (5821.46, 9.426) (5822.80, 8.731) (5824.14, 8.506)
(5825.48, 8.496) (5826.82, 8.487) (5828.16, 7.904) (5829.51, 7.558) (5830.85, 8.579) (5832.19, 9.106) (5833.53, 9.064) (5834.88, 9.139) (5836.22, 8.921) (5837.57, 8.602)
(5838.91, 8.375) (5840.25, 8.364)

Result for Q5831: 8.579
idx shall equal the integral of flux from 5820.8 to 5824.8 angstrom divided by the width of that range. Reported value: 8.89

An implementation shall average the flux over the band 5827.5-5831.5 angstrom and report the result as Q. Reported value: 8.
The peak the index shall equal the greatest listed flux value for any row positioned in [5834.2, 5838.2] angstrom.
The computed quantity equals 9.139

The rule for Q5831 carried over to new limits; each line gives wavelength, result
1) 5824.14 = 8.506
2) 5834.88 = 9.139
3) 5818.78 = 8.461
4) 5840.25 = 8.364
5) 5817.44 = 8.464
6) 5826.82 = 8.487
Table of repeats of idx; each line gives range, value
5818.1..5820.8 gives 8.73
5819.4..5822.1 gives 9.19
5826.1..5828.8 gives 8.21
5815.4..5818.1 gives 8.65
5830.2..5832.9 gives 8.87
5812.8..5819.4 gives 8.67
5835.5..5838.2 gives 8.76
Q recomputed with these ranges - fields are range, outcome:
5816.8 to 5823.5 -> 8.82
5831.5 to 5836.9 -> 9.05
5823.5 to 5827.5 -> 8.5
